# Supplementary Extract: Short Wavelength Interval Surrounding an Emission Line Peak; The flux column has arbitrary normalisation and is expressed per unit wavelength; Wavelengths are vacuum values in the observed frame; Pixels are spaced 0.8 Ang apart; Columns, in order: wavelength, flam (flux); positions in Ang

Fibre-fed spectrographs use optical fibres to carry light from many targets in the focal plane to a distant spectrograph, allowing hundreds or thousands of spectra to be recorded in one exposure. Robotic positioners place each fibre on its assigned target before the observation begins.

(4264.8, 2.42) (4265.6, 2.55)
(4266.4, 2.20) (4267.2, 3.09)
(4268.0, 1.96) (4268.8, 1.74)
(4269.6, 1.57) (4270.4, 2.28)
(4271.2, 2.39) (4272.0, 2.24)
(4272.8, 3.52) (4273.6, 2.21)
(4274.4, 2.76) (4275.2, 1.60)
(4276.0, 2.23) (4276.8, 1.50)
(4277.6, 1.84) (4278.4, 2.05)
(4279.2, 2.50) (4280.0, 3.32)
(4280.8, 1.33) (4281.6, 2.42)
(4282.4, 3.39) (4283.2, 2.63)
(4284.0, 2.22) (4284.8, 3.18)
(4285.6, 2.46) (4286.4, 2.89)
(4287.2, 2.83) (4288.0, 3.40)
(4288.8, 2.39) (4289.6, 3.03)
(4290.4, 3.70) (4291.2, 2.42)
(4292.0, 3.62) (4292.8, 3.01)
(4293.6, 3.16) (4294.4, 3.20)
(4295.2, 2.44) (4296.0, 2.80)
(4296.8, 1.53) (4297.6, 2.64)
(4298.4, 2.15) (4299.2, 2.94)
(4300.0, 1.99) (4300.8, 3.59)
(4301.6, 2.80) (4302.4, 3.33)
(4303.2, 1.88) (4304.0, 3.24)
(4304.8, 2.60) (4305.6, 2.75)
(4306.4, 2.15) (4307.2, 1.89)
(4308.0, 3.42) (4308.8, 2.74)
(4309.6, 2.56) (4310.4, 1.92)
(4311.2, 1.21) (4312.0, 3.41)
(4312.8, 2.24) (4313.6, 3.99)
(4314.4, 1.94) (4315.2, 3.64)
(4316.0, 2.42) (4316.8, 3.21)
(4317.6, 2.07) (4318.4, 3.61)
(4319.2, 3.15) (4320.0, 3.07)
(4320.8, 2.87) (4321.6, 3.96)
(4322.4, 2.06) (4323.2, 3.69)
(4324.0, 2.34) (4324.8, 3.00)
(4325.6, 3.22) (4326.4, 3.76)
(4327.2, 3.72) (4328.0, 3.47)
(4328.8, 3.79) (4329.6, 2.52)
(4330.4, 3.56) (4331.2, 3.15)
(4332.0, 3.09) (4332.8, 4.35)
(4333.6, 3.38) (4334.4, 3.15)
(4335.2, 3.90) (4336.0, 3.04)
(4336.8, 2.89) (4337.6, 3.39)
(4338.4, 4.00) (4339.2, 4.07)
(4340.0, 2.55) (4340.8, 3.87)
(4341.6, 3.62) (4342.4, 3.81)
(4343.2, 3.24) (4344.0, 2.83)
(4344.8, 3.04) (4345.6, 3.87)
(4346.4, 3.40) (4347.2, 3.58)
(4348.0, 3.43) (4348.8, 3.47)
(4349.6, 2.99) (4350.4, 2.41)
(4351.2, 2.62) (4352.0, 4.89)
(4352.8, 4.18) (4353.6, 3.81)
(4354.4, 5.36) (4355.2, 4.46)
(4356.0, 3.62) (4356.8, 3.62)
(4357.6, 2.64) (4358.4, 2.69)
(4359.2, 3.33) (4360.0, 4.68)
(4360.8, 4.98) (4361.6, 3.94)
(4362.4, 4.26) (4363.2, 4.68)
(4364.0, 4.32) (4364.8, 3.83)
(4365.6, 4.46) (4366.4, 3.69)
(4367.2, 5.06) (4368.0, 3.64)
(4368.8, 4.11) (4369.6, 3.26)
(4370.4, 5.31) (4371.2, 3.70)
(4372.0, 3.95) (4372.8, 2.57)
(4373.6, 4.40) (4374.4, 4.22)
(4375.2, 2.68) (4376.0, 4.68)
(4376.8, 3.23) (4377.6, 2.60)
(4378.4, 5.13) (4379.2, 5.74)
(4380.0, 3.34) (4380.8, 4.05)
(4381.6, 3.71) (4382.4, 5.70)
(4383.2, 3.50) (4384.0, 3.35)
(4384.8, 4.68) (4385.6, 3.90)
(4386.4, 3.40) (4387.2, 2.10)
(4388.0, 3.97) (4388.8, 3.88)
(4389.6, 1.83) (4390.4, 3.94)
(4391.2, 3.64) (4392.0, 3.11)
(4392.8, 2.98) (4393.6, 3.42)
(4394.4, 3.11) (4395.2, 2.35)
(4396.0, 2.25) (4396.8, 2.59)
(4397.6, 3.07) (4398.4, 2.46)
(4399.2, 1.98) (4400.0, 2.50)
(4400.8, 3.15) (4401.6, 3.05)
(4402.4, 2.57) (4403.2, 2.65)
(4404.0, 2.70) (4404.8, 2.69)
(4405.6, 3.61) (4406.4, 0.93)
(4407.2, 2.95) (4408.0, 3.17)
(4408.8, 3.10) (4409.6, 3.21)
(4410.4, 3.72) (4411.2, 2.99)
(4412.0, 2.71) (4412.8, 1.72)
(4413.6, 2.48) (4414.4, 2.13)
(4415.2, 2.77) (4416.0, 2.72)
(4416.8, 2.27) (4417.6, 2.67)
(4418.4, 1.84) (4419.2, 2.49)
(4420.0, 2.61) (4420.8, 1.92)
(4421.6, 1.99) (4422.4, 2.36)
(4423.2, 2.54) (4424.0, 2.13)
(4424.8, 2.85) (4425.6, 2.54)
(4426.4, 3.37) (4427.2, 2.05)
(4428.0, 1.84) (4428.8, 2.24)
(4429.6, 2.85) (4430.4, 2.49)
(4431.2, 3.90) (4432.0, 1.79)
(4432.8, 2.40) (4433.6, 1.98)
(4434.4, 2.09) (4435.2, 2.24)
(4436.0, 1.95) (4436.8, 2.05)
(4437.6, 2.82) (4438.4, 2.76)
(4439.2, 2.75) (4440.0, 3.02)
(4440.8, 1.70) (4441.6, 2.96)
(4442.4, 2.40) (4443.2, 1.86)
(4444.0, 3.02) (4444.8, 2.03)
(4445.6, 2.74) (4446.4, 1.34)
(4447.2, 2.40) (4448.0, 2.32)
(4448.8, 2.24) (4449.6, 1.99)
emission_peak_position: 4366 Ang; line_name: C IV 1549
